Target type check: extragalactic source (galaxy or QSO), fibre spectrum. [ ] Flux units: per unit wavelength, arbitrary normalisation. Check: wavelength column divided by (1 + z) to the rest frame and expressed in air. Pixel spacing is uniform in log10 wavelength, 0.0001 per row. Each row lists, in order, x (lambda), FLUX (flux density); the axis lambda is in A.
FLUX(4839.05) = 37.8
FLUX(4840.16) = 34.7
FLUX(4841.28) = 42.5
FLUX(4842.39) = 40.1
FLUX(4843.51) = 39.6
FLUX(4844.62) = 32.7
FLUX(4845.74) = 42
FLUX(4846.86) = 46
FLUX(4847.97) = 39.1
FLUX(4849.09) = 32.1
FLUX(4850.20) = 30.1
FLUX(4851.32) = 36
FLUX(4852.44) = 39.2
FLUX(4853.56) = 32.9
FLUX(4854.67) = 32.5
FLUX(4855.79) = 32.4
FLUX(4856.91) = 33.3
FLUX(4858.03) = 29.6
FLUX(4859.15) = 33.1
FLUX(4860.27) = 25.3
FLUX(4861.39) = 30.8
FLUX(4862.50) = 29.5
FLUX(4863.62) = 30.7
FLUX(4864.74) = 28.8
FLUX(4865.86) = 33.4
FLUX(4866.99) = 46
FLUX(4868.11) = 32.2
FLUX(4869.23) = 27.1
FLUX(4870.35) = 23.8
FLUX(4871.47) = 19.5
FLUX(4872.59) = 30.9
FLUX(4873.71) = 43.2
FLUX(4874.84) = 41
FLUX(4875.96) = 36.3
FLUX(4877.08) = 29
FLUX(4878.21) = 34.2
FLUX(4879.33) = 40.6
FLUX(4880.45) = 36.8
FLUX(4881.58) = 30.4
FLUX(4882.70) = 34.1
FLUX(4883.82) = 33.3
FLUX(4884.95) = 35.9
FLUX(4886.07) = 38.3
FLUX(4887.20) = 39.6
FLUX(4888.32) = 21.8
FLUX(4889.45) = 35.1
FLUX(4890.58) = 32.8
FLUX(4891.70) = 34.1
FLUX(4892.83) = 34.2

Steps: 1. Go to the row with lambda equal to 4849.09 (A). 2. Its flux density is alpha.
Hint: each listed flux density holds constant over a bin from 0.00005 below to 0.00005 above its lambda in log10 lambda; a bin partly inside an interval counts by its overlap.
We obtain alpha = 32.1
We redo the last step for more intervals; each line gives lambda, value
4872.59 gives 30.9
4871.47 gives 19.5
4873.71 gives 43.2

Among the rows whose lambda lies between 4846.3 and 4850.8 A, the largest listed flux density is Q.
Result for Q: 46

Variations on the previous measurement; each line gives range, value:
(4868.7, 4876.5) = 43.2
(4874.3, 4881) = 41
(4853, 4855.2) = 32.9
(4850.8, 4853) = 39.2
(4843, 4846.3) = 42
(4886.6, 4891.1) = 39.6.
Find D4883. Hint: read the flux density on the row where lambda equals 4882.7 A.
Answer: 34.1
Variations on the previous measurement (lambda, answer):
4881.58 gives 30.4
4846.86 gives 46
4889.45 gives 35.1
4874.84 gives 41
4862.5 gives 29.5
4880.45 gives 36.8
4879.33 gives 40.6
